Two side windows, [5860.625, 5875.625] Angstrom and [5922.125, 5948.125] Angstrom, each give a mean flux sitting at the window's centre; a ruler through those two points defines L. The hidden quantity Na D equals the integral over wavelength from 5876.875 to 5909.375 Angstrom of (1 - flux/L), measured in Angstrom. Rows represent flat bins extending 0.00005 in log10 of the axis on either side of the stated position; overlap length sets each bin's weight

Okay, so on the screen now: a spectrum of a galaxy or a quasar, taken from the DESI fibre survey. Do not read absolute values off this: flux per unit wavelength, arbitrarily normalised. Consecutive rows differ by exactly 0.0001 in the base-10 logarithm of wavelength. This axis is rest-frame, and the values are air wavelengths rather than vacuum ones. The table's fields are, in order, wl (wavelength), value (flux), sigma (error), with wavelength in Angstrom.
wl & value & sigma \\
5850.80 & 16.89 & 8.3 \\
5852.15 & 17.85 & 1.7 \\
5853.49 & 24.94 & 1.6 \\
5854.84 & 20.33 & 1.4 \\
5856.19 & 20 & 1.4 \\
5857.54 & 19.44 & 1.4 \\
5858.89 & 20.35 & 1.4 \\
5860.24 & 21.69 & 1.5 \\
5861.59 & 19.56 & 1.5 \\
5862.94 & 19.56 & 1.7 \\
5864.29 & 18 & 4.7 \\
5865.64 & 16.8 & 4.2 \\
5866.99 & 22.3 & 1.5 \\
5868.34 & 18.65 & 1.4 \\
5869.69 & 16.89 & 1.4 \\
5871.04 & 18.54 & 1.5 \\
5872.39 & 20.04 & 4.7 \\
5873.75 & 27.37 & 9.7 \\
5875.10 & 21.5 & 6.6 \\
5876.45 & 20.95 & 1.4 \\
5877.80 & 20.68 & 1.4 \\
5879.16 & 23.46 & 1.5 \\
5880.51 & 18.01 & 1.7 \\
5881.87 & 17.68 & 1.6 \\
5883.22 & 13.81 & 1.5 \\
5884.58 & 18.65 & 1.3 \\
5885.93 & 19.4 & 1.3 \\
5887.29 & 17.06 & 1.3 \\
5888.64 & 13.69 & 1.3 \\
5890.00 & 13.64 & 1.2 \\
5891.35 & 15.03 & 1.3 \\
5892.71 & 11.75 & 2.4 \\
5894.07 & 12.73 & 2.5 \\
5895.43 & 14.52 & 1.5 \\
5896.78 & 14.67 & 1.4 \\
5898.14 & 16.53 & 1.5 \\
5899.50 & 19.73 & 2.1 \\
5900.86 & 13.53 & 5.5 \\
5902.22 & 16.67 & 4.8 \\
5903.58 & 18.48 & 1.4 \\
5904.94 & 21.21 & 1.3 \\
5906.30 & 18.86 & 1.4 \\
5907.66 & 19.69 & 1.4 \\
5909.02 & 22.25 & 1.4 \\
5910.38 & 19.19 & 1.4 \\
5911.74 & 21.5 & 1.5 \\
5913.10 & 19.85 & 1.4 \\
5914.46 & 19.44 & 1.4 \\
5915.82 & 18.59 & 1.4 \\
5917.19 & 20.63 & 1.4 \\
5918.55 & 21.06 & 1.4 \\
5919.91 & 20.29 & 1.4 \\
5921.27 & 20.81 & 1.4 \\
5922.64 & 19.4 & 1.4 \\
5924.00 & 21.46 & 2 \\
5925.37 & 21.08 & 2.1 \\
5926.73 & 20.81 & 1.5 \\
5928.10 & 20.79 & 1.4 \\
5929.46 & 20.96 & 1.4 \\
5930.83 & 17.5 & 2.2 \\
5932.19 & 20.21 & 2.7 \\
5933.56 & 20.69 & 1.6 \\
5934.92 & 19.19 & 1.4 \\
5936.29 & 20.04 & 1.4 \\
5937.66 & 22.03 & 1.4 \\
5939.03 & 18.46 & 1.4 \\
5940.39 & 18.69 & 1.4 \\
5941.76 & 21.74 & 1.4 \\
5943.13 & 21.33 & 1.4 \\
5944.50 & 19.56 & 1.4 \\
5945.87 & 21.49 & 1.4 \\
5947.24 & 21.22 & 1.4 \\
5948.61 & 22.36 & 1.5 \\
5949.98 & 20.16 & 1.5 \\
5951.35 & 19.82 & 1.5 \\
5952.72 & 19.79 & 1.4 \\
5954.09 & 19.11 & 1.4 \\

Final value 4.8 Angstrom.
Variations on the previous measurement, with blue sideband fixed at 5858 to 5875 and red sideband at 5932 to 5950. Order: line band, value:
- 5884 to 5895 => 2.7 Angstrom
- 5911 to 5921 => 0.1 Angstrom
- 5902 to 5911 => 0.3 Angstrom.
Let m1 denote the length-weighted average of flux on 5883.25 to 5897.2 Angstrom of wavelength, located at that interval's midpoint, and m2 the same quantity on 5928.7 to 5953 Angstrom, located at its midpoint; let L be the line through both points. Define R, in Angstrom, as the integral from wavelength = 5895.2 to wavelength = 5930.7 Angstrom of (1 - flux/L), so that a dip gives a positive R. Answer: -3.9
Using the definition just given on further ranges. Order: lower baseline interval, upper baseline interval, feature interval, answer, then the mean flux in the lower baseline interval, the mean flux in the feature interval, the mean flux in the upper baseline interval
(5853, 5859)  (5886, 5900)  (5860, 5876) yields -0.9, 20.9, 20.1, 15.1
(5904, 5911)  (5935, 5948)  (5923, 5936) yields 0.1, 20.2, 20.3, 20.4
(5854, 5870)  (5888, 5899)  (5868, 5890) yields -3.0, 19.6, 19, 14.2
